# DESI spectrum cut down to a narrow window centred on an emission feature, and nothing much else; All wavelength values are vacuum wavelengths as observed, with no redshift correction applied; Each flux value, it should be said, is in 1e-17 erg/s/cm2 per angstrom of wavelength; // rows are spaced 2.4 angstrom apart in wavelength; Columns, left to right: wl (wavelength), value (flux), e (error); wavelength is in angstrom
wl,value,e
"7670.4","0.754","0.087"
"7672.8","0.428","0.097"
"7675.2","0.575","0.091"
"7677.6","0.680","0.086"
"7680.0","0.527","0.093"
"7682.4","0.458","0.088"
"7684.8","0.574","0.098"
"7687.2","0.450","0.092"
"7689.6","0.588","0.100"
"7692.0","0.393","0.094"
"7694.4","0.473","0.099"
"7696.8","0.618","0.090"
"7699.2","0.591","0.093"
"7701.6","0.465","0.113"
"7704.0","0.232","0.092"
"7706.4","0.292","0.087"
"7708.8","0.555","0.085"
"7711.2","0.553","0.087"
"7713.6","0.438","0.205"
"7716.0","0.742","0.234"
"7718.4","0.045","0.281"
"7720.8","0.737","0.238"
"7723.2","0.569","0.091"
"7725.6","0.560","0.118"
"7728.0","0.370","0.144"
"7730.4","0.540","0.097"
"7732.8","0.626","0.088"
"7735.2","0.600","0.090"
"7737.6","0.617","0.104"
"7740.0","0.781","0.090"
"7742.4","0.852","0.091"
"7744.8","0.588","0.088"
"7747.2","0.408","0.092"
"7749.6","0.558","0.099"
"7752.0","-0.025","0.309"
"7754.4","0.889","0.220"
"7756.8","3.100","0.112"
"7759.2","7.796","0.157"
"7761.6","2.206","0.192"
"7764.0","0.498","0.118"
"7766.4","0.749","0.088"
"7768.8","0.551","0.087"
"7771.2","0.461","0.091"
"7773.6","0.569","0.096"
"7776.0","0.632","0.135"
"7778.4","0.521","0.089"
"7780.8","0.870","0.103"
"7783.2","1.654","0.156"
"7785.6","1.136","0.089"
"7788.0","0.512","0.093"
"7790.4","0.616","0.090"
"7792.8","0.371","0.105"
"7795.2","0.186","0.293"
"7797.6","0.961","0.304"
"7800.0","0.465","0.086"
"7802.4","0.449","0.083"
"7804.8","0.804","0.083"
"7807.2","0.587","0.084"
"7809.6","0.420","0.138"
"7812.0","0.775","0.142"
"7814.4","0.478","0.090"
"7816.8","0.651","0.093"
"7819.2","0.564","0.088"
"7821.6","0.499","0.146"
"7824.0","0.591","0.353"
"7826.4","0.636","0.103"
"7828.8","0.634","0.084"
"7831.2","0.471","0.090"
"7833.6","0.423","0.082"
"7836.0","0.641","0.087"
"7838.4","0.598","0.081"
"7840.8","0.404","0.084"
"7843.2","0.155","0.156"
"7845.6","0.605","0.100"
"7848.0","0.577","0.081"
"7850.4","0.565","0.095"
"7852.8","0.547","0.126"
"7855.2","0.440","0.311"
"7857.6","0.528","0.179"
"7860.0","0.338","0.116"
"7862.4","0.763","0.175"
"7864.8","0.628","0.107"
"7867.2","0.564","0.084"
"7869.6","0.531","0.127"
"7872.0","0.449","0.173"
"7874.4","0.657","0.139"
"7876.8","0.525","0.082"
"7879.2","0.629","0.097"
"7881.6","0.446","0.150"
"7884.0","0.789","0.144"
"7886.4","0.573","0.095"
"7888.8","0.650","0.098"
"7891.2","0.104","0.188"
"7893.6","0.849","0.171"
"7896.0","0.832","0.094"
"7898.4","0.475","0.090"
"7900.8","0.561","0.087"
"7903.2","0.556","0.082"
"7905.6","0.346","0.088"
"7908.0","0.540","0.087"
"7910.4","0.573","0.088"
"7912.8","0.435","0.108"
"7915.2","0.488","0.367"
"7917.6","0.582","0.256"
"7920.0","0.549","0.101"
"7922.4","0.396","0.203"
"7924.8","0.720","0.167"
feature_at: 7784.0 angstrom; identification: [N II] 6583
